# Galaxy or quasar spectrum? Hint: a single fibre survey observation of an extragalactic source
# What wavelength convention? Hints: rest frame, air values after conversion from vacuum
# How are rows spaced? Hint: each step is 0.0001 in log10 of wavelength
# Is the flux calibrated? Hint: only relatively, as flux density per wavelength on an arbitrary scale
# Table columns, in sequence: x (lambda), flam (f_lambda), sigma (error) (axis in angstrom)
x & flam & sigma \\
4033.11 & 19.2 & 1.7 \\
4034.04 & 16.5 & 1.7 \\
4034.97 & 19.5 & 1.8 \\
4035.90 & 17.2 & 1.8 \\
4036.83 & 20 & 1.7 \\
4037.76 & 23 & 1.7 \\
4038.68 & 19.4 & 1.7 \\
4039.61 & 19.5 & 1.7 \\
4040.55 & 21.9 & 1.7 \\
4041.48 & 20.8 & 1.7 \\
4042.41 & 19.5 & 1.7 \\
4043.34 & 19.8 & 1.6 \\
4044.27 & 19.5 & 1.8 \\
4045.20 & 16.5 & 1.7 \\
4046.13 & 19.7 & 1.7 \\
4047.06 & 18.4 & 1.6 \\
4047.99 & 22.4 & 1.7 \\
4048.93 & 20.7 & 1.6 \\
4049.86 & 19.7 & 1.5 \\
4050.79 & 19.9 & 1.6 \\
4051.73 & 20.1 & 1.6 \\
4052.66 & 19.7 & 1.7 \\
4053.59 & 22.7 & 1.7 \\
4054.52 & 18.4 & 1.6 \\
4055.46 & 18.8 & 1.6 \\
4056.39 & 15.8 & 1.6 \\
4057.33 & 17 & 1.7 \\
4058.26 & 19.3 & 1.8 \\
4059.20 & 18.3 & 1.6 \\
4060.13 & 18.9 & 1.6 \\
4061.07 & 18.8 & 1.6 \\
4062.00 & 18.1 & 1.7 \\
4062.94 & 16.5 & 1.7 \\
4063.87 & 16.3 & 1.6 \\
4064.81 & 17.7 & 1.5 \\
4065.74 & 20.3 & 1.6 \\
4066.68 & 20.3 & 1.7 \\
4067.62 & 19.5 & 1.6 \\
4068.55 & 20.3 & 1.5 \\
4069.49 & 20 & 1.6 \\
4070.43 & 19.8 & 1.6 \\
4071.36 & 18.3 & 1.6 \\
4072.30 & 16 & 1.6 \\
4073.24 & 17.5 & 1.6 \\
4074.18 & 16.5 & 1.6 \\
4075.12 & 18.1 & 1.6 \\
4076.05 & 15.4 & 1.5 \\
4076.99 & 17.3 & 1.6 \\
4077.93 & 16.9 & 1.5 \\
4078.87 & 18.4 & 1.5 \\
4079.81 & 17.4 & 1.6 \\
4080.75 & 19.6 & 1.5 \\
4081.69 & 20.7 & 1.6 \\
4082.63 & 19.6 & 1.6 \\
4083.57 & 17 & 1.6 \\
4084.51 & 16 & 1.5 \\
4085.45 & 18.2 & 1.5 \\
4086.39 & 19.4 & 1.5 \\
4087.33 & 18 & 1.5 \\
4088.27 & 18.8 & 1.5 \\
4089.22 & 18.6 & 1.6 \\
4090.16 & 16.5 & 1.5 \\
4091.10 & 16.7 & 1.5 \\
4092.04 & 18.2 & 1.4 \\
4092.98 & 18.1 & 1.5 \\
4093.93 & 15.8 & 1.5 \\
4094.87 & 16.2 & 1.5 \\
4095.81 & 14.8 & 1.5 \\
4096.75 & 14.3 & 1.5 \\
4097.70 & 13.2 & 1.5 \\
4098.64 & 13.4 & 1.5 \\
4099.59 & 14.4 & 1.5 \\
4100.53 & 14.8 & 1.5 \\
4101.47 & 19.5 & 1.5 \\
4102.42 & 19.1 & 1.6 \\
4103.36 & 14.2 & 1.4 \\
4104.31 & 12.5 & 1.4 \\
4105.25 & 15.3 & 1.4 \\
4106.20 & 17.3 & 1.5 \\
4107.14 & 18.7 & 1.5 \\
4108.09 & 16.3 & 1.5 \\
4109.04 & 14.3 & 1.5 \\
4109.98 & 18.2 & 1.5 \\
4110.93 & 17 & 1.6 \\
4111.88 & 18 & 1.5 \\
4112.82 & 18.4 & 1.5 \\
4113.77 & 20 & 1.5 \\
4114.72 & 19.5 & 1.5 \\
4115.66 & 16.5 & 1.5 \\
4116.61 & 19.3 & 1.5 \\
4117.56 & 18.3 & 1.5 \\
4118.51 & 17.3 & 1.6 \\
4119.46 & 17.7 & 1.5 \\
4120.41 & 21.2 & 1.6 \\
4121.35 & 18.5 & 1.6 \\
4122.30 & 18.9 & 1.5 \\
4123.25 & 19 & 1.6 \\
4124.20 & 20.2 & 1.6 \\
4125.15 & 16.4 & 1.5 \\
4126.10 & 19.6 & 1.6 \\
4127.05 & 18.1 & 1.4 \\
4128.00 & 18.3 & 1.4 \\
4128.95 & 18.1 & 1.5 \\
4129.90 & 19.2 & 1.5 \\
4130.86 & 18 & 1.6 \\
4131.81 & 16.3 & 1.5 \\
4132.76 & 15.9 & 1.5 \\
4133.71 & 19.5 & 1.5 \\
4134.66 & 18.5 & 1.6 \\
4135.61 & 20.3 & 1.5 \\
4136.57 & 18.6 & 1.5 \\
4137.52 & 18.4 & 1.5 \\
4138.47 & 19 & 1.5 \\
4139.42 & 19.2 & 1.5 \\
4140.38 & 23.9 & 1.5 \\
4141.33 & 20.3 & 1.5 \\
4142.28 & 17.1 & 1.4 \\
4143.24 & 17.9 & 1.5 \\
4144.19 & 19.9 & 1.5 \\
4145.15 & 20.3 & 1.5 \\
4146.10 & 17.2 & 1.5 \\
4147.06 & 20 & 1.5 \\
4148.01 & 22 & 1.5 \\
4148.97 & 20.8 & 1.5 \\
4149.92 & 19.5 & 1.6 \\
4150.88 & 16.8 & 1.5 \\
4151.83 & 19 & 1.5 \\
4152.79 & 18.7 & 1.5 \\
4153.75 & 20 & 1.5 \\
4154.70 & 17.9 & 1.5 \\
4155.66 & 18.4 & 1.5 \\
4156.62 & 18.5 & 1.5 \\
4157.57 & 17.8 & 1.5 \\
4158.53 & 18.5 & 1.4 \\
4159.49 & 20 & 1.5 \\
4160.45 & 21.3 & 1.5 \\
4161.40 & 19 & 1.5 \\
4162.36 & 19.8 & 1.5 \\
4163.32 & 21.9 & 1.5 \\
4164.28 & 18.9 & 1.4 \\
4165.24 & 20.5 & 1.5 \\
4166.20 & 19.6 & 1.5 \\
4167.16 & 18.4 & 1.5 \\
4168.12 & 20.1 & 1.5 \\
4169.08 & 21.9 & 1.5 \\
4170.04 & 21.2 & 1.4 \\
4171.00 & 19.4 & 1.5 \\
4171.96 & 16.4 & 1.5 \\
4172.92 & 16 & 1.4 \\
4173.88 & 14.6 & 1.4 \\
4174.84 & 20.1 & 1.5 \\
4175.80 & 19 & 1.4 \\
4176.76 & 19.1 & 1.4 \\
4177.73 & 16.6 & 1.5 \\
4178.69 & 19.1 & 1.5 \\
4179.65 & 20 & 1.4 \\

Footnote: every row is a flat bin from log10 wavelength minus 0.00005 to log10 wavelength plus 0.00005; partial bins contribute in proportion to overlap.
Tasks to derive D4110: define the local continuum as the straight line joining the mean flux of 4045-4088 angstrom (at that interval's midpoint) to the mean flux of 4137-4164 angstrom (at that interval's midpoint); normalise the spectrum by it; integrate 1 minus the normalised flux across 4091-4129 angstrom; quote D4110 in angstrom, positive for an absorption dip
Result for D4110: 3.60 angstrom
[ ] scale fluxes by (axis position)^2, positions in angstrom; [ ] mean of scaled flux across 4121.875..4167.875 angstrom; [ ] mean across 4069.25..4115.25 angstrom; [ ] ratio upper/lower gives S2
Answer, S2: 1.14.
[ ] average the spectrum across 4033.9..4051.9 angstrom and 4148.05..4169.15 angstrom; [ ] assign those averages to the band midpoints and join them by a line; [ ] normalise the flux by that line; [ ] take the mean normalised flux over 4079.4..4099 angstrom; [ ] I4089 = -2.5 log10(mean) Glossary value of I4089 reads 0.14 mag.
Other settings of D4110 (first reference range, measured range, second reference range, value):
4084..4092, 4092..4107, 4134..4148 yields 2.0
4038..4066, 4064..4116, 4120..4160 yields 4.6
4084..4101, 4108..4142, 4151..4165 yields -1.4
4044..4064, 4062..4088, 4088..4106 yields -1.0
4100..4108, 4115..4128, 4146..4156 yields -0.8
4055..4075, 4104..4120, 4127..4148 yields 1.1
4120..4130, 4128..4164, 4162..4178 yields -0.3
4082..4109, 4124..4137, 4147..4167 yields -0.1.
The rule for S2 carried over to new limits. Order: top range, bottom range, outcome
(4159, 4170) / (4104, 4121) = 1.17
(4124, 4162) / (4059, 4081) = 1.08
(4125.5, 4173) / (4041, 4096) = 1.08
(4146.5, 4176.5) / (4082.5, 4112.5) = 1.19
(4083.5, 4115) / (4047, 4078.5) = 0.92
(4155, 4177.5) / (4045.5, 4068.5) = 1.06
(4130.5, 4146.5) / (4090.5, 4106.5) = 1.22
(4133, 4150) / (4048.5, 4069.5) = 1.07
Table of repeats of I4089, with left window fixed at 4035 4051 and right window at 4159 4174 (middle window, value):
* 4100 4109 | 0.20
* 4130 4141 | 0.04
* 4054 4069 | 0.08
